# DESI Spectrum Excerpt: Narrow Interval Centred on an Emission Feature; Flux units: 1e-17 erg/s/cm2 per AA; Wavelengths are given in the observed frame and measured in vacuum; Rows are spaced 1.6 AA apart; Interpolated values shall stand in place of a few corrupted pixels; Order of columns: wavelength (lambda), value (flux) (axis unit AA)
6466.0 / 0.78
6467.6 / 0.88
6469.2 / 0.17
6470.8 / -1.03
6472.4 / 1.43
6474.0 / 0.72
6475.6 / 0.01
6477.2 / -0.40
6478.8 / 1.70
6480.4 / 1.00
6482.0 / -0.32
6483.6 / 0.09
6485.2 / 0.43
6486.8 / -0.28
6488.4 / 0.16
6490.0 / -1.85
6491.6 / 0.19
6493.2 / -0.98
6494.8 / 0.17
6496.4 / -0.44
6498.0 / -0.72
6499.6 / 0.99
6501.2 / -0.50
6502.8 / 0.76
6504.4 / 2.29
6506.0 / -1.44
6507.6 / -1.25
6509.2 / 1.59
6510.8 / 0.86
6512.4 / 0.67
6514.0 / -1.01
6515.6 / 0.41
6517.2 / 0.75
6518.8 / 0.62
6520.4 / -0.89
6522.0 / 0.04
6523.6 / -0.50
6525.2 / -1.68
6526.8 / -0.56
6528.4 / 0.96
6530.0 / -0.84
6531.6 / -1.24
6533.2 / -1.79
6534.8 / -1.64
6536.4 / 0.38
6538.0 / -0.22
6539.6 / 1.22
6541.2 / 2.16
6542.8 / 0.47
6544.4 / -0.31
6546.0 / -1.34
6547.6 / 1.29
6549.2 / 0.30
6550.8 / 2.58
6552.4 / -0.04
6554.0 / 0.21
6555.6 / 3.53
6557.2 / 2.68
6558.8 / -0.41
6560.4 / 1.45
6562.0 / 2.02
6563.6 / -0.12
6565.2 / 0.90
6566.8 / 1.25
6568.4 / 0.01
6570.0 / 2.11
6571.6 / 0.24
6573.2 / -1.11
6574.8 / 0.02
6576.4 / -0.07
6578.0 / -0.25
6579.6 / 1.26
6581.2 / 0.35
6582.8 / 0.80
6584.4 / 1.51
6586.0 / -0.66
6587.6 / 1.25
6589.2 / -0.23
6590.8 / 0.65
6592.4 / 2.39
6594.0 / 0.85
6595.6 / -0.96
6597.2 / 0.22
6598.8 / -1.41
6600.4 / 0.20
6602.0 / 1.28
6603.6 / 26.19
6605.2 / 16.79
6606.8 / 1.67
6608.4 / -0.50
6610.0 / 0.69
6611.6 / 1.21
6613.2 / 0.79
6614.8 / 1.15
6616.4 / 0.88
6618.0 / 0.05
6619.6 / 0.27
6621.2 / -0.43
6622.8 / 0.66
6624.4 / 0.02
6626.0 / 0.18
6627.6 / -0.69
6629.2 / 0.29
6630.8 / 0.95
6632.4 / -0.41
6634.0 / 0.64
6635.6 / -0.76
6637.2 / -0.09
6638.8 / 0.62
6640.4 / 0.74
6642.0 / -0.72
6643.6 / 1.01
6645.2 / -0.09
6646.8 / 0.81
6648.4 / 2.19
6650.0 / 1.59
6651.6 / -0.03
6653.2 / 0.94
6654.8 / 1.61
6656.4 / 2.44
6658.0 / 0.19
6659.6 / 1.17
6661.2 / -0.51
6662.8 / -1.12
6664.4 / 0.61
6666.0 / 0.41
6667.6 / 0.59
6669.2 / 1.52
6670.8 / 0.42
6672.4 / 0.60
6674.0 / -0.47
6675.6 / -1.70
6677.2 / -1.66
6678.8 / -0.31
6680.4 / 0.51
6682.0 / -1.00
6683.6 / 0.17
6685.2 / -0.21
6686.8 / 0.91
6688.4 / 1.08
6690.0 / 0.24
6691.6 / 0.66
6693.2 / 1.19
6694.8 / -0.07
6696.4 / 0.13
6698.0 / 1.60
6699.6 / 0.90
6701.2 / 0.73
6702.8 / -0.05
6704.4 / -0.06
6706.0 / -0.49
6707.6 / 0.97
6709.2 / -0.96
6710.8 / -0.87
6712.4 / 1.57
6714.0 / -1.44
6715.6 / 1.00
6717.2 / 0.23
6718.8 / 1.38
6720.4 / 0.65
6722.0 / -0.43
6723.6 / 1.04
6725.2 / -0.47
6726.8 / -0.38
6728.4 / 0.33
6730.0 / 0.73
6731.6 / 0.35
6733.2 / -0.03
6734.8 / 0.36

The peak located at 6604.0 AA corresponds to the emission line Halpha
